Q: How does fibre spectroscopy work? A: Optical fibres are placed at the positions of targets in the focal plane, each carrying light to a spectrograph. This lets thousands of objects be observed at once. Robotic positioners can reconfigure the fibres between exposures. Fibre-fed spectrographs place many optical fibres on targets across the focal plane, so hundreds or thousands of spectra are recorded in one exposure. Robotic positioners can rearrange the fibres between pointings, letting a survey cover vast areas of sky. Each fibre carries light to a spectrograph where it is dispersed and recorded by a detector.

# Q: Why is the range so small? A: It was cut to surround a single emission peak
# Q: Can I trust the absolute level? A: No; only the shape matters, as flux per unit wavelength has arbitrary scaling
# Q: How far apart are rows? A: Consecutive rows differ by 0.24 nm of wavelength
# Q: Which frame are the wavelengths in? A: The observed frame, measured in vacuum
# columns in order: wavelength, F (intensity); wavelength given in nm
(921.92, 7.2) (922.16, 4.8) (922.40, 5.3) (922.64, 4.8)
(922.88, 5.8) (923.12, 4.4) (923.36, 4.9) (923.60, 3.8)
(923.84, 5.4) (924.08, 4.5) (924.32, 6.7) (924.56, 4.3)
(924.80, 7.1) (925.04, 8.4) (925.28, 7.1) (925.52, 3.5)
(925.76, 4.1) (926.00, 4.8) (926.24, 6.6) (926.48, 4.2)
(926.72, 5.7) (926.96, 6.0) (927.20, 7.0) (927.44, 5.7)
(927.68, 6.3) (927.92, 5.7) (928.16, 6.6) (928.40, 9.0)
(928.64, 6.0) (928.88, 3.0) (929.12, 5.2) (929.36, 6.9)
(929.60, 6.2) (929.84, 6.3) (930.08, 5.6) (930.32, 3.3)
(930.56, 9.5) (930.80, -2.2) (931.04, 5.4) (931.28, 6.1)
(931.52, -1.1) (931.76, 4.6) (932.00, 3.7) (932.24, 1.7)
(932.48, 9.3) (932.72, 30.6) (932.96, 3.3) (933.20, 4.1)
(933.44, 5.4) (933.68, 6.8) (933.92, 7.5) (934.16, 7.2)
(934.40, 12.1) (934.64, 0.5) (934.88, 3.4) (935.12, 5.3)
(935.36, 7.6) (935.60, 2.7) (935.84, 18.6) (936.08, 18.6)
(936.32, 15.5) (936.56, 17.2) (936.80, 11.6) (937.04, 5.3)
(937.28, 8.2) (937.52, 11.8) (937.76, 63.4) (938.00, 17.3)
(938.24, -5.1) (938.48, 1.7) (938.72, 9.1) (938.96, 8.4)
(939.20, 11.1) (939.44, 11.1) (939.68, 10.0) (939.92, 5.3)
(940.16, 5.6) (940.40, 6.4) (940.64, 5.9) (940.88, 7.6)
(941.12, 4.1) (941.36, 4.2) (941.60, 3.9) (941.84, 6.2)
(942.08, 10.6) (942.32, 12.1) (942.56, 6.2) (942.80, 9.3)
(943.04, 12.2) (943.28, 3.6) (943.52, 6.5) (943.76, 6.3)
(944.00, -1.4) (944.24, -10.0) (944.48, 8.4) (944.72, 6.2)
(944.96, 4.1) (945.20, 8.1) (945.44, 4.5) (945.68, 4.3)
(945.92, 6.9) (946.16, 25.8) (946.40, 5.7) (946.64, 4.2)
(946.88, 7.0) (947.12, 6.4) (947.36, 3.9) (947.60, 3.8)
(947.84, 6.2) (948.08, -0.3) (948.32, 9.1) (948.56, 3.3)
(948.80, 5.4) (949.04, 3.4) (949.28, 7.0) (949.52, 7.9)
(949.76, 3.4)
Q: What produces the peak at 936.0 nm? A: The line H-alpha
